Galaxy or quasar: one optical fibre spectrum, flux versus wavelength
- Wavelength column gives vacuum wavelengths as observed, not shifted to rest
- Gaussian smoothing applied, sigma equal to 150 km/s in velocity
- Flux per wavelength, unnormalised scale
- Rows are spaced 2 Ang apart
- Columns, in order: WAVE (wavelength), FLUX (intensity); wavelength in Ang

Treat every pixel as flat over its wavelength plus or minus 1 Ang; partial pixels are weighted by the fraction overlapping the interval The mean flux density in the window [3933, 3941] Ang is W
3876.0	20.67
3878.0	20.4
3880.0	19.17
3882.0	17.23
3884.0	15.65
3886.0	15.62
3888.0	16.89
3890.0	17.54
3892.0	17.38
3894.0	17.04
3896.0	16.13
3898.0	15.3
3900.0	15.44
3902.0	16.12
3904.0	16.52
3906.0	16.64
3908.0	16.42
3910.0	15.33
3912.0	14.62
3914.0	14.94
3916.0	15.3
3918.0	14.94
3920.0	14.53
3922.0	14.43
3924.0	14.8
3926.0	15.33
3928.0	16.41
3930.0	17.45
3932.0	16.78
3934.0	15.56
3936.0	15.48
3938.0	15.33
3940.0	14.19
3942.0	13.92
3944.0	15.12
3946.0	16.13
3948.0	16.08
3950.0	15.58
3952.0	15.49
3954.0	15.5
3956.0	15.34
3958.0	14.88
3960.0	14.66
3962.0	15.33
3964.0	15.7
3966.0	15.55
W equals 15.1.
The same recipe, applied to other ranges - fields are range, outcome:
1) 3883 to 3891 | 16.4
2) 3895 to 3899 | 15.7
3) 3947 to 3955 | 15.7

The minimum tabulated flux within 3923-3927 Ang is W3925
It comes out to 14.8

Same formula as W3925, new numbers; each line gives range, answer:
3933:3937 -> 15.48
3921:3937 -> 14.43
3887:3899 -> 15.3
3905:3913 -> 14.62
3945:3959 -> 14.88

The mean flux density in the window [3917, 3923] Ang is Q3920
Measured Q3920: 14.6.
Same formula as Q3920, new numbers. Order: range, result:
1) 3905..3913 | 15.8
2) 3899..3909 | 16.2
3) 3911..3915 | 14.8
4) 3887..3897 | 17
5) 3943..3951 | 15.7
